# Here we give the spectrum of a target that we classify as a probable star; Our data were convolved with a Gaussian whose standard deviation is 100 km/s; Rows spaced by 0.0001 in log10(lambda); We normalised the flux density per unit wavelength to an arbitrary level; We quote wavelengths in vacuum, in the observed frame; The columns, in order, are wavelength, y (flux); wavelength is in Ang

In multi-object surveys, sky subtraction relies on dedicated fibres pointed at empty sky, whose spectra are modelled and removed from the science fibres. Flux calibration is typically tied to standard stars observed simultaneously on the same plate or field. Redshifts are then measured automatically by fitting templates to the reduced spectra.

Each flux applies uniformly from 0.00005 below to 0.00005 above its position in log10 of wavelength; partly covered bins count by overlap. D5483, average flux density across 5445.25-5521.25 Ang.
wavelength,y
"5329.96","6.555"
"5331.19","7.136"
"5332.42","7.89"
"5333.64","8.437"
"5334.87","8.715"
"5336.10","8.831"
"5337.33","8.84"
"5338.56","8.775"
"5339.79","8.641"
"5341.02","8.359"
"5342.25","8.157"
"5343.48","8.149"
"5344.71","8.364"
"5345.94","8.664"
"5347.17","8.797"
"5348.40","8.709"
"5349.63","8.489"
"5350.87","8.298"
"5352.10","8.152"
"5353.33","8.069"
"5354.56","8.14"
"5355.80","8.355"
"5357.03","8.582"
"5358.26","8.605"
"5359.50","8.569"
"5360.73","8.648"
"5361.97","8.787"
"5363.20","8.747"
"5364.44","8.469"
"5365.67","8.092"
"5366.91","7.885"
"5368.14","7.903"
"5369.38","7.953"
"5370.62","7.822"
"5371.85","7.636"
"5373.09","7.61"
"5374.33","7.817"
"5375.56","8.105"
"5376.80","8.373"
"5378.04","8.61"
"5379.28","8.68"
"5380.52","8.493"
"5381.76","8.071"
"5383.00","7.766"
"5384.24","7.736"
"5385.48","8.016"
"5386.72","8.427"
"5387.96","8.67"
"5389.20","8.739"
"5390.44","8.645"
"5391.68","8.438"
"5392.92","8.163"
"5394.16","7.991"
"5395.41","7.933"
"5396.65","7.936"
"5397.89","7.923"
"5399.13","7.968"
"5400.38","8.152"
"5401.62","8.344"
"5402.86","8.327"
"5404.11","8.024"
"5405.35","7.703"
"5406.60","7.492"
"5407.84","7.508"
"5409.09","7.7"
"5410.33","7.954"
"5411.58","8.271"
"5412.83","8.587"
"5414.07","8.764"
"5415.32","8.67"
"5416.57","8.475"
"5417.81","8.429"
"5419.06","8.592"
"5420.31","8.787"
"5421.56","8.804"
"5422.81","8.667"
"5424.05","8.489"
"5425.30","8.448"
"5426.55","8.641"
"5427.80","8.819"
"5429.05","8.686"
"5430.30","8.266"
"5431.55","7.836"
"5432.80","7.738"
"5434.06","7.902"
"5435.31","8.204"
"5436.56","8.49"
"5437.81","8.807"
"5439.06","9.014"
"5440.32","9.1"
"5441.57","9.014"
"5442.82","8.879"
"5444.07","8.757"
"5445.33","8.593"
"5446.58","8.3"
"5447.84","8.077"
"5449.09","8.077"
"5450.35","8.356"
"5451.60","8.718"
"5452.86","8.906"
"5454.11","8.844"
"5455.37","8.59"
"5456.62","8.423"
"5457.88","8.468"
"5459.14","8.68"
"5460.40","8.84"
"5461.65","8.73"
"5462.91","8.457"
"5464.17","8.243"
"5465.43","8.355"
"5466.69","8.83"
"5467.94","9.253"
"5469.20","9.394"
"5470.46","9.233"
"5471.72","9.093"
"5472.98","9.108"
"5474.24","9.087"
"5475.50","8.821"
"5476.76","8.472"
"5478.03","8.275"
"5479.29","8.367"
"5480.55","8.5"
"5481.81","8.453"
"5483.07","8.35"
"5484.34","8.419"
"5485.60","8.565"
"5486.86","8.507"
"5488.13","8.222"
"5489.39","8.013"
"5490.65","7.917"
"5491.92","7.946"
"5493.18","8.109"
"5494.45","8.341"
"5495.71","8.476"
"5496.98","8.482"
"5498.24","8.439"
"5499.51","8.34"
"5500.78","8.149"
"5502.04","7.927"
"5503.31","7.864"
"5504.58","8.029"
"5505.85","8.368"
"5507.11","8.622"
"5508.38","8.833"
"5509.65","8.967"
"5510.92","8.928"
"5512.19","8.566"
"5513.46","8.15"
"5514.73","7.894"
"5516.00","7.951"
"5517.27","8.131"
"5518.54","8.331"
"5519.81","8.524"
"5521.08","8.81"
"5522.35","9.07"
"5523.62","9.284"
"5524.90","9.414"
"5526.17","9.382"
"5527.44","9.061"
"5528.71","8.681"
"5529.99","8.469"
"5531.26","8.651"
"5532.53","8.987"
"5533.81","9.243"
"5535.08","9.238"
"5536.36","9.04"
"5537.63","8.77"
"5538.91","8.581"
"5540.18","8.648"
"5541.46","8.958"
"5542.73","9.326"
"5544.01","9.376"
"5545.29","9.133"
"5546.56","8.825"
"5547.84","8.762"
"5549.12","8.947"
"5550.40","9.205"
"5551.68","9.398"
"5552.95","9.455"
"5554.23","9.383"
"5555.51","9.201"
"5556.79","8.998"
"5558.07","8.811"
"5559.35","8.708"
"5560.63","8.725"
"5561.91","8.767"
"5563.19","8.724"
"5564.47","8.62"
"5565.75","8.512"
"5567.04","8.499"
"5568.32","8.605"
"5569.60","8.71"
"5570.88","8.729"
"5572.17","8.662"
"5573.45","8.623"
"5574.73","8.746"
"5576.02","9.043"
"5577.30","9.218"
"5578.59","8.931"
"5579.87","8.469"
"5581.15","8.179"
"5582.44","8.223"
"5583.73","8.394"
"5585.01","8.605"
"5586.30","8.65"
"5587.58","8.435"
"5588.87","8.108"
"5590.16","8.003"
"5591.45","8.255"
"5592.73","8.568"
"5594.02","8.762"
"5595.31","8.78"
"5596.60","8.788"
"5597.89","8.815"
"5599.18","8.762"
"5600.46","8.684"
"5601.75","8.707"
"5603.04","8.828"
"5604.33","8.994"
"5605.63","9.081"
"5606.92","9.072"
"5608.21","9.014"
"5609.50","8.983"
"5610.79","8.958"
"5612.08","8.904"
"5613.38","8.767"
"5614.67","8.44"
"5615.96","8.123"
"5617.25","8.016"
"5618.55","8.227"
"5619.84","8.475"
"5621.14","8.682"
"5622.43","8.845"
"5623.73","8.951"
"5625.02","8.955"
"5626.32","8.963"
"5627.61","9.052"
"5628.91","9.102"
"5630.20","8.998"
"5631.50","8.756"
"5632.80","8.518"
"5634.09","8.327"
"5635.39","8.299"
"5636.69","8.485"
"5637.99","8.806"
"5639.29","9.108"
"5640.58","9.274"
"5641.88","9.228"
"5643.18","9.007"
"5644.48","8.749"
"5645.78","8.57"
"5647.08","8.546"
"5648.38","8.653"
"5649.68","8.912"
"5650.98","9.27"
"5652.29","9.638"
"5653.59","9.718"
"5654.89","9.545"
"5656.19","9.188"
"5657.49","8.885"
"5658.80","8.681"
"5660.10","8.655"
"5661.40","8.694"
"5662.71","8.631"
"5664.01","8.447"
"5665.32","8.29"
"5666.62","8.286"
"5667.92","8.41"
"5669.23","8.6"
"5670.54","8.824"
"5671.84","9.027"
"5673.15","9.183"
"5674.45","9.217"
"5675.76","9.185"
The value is 8.48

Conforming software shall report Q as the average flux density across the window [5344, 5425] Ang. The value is 8.27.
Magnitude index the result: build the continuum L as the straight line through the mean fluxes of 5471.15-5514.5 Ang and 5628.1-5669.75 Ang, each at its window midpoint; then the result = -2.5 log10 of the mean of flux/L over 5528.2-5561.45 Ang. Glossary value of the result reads -0.05 mag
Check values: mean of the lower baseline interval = 8.43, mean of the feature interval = 8.98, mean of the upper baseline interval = 8.82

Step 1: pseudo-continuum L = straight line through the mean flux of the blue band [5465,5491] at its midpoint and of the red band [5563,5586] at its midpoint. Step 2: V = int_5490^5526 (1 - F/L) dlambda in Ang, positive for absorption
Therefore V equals 0.8 Ang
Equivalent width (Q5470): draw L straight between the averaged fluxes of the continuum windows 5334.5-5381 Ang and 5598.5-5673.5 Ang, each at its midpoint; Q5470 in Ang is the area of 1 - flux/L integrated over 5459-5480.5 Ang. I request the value -0.6 Ang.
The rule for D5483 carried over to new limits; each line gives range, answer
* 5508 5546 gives 8.81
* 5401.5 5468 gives 8.46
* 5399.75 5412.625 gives 7.96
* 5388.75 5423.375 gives 8.25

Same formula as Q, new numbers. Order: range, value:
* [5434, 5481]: 8.68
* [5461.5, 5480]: 8.78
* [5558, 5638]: 8.67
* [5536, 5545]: 8.96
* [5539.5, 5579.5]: 8.91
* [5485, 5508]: 8.25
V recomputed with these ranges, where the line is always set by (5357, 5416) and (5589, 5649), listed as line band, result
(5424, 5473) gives -1.6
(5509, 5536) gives -0.8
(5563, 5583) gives -0.1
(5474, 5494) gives 0.1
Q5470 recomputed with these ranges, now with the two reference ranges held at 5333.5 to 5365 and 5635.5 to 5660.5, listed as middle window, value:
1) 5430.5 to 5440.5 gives 0.35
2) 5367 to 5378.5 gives 0.78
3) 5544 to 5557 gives -0.47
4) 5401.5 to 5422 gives 0.85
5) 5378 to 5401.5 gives 0.97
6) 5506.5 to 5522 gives 0.51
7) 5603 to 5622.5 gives 0.49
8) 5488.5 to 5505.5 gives 1.14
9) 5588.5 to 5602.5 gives 0.51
